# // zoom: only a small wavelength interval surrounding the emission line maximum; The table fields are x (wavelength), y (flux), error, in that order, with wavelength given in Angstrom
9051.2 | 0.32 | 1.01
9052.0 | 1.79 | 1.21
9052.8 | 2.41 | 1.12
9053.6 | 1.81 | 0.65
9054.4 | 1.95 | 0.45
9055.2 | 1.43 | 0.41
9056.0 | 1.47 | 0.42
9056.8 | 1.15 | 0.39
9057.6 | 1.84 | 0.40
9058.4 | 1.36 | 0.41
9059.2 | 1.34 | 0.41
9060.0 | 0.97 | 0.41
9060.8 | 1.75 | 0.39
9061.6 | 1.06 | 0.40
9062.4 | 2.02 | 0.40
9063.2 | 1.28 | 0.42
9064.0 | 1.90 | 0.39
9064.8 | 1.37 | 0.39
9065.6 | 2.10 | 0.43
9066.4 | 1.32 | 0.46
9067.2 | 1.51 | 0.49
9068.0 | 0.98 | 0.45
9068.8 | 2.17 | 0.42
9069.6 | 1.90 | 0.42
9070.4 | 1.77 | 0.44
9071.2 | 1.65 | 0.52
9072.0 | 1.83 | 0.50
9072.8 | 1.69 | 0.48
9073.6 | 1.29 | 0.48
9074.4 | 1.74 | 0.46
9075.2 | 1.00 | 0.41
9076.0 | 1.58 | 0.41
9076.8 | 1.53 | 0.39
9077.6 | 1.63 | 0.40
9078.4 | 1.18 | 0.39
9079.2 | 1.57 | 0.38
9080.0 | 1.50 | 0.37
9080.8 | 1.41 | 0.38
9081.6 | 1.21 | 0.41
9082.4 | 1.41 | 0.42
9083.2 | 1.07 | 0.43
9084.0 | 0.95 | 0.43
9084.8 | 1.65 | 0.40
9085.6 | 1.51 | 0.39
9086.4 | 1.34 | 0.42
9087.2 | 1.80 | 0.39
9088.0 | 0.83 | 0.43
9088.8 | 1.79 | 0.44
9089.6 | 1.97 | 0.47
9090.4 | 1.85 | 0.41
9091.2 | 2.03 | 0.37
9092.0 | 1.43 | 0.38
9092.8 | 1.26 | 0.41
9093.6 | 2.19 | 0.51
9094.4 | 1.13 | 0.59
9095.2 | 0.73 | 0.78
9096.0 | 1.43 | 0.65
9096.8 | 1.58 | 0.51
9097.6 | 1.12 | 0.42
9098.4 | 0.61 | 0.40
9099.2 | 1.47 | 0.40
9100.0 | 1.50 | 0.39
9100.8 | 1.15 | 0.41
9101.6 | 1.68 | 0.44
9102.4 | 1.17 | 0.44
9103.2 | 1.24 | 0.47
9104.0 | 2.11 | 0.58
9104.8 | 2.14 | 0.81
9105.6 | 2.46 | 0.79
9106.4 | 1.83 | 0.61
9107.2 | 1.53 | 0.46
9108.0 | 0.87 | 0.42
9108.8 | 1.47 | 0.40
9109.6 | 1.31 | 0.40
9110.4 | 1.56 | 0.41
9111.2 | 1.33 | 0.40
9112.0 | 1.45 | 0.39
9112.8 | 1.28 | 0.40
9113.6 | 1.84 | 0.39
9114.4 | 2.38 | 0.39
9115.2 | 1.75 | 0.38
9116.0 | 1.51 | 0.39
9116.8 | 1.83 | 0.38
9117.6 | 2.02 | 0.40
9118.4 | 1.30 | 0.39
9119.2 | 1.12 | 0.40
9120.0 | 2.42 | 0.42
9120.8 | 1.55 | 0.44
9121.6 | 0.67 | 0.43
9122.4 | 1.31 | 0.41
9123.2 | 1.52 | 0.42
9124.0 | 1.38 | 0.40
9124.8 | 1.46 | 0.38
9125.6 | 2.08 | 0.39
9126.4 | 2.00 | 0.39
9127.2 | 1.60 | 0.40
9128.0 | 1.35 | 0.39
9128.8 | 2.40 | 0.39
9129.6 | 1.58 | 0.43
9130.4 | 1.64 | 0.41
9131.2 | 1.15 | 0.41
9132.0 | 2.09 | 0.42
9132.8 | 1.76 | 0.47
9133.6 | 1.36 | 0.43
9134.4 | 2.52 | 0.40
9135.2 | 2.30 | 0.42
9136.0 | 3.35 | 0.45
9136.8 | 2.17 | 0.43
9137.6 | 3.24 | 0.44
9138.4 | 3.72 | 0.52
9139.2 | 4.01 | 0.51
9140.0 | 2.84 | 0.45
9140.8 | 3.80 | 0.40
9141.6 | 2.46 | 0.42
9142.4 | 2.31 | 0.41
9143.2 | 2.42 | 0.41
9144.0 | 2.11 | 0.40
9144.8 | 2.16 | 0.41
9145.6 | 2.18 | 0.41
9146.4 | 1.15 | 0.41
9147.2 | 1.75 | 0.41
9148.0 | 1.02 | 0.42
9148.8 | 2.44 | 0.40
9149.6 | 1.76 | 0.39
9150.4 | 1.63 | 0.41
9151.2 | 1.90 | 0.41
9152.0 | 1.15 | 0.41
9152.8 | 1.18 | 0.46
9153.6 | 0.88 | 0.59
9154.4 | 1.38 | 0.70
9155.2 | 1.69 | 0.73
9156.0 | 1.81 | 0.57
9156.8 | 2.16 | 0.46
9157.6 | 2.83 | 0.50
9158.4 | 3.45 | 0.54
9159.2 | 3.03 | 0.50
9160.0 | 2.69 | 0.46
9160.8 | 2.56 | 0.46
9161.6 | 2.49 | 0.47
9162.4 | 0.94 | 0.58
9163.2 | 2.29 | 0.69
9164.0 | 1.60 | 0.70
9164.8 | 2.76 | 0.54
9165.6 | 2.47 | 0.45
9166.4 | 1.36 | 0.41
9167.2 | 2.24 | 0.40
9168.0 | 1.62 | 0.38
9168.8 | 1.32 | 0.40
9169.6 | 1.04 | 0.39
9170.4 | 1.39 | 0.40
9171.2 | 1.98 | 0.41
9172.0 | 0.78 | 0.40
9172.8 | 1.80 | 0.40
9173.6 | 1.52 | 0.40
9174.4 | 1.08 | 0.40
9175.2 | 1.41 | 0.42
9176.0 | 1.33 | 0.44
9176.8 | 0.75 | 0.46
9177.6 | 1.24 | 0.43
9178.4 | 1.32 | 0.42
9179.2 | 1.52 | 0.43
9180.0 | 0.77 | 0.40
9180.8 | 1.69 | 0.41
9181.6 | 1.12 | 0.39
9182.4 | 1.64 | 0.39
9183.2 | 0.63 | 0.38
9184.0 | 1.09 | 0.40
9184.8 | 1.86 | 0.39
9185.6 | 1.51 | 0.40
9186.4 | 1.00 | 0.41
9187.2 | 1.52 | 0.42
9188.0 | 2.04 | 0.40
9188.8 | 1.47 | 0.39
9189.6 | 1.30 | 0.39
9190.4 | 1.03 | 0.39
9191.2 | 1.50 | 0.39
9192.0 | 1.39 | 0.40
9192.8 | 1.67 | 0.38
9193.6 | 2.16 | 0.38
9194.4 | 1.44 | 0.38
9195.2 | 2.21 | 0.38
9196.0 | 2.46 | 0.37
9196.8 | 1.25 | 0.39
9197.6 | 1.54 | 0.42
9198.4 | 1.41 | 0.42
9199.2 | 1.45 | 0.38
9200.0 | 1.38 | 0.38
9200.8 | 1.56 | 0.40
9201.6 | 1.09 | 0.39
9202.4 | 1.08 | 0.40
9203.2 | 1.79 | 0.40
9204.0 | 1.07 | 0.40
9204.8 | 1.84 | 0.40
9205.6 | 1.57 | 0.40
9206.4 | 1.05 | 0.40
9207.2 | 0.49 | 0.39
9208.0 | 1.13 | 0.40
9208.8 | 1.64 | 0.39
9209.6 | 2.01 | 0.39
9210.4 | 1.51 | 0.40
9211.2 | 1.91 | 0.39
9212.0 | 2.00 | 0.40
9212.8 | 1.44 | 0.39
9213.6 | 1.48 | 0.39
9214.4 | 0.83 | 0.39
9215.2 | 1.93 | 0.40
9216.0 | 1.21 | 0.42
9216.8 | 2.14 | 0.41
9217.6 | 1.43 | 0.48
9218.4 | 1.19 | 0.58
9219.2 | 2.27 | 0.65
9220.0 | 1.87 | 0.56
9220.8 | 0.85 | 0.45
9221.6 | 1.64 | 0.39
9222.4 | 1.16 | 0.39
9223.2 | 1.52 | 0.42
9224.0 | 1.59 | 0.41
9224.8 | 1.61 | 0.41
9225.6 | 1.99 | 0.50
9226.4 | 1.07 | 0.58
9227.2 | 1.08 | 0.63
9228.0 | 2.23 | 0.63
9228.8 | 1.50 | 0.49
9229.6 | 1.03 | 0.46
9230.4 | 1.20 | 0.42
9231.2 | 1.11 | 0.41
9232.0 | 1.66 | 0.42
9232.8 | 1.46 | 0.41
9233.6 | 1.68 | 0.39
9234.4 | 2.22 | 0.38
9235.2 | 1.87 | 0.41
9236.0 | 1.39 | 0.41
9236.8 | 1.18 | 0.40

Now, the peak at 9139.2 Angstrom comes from [S II]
